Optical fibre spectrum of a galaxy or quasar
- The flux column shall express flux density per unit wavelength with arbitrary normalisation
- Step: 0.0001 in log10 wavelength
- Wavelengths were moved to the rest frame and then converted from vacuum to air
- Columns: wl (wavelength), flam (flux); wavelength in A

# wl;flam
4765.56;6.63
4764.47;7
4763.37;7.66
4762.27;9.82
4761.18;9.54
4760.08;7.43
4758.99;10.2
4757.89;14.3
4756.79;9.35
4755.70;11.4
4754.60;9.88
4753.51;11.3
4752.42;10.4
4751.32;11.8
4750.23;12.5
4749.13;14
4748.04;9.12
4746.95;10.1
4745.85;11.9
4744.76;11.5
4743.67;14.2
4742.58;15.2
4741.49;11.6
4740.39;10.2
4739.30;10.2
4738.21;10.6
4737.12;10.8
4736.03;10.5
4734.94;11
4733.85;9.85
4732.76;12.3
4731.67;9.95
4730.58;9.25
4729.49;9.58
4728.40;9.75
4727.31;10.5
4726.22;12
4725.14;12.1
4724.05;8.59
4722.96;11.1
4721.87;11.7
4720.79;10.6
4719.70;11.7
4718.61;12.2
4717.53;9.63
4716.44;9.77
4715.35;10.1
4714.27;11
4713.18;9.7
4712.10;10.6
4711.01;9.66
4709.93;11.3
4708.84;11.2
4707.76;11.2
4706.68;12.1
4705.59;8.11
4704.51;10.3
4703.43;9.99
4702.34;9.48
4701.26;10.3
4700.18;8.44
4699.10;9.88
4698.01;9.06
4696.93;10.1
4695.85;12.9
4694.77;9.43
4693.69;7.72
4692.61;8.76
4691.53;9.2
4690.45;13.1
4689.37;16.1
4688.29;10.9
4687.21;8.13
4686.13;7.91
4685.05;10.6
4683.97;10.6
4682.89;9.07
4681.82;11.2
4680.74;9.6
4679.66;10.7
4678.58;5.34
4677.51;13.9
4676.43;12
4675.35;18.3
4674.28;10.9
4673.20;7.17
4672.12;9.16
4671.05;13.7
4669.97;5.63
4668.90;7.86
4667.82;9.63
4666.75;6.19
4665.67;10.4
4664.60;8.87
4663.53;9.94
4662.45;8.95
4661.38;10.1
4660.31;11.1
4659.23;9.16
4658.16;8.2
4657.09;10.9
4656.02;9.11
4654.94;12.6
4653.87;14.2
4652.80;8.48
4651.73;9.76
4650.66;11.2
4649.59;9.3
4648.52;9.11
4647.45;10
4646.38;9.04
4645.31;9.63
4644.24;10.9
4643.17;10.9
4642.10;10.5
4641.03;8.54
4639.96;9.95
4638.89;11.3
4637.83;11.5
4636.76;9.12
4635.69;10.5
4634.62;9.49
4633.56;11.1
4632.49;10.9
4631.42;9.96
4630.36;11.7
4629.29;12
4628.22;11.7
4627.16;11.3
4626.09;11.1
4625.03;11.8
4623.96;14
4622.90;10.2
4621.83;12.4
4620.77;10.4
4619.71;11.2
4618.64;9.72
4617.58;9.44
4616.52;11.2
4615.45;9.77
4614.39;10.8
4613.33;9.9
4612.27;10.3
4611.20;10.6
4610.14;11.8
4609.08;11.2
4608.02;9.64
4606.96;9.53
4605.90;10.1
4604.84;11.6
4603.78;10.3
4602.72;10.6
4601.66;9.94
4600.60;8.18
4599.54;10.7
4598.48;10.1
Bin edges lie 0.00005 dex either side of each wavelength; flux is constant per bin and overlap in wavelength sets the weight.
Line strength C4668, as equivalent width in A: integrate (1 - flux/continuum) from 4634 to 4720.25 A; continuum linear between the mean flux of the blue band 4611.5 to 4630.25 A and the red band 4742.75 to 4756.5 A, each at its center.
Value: 8.3 A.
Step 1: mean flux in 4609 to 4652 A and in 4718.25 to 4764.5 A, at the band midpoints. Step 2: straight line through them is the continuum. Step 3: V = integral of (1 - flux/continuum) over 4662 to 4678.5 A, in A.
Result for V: 1.0 A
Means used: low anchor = 10.6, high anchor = 10.8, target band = 10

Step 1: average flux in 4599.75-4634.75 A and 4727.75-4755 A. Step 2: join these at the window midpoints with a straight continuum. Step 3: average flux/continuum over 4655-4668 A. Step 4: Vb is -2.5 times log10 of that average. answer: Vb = 0.15 mag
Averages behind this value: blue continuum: 10.7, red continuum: 11.1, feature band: 9.49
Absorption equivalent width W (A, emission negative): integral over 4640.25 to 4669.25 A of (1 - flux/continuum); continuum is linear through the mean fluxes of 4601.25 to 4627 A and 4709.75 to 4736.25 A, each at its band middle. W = 2.4 A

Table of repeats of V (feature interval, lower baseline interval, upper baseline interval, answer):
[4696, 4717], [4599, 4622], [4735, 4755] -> 1.8 A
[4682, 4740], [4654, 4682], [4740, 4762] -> 1.6 A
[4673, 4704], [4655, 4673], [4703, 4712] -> -1.3 A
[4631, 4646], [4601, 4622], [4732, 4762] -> 0.4 A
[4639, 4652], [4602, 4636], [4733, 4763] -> 1.1 A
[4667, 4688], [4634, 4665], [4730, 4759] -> 0.8 A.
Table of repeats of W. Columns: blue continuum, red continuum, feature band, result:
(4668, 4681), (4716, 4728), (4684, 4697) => 0.1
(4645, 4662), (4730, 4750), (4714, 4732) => 0.8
